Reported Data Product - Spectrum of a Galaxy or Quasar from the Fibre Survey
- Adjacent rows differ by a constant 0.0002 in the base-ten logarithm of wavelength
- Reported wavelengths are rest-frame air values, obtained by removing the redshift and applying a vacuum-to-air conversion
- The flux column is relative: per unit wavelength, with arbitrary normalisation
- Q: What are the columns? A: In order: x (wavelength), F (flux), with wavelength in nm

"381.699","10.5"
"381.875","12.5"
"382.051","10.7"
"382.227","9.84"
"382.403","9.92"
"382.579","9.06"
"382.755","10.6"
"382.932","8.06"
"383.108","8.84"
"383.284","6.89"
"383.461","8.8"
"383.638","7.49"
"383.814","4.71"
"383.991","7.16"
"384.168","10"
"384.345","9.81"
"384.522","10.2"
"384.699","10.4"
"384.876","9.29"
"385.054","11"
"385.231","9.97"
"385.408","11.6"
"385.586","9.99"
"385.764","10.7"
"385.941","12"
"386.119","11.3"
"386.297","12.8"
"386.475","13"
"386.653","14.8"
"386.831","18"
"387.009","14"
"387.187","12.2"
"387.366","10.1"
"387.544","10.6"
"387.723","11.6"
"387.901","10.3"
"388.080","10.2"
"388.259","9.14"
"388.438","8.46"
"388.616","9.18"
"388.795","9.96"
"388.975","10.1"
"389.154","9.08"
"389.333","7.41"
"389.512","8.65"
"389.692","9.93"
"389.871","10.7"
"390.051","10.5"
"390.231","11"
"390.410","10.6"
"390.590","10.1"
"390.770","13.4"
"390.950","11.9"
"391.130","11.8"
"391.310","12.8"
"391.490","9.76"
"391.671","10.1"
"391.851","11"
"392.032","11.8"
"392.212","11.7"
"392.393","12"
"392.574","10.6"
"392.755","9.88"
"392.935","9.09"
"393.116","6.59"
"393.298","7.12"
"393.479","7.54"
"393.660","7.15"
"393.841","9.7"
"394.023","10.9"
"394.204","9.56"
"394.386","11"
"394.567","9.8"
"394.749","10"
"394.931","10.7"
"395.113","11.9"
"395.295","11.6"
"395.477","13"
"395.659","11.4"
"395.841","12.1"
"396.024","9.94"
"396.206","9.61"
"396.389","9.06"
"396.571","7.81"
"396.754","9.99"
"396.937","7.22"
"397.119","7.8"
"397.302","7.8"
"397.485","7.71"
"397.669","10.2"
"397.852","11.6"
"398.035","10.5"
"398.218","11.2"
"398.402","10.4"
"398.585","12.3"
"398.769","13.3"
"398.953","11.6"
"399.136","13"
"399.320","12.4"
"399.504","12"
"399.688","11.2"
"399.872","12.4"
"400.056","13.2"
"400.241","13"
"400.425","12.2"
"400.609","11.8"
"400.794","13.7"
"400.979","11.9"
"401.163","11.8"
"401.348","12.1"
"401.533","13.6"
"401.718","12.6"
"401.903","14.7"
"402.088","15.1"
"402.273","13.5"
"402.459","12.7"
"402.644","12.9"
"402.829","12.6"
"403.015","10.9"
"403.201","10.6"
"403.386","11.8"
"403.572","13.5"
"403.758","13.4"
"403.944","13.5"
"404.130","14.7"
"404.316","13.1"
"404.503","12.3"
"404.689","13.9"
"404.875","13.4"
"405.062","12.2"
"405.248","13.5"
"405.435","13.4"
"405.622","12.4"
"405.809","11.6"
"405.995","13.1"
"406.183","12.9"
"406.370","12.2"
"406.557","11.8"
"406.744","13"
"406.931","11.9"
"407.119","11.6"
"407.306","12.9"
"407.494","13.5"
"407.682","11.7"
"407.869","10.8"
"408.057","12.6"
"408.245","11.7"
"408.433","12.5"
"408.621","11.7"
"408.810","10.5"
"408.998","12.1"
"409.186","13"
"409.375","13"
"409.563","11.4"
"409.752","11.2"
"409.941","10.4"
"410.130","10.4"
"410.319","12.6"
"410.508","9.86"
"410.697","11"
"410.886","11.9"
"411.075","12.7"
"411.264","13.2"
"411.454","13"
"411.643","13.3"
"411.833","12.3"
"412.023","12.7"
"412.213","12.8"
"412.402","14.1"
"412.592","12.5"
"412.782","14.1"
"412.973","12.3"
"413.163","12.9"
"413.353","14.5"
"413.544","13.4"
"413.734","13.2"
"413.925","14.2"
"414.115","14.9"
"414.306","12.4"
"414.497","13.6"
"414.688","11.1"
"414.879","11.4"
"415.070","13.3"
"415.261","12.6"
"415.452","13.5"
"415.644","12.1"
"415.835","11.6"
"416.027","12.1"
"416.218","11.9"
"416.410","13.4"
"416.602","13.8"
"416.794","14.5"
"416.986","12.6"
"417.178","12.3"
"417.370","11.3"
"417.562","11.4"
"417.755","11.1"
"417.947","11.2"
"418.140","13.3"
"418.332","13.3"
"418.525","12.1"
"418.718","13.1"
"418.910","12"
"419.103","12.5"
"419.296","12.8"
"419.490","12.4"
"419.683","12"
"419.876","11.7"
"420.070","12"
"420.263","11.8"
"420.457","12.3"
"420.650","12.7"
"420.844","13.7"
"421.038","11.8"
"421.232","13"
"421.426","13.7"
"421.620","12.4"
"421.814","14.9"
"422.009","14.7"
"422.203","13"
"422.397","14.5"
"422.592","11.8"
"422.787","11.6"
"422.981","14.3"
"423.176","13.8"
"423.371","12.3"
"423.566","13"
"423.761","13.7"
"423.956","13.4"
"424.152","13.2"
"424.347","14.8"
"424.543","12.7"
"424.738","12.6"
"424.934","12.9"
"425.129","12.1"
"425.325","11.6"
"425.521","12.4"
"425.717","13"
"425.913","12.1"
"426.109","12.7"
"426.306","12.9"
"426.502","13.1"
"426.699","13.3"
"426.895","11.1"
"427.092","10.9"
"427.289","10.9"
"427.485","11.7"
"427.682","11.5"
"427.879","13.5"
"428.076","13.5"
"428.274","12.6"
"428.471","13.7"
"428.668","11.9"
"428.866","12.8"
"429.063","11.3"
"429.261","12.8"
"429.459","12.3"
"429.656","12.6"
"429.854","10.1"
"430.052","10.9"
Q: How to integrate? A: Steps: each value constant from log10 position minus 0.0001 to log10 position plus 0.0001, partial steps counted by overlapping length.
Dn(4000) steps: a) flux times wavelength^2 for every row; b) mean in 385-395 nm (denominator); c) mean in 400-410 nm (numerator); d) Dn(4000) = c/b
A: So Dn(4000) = 1.27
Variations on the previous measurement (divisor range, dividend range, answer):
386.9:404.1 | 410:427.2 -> 1.29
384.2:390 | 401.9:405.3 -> 1.31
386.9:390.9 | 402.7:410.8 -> 1.29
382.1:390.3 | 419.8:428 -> 1.50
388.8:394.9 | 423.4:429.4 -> 1.48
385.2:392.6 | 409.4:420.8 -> 1.28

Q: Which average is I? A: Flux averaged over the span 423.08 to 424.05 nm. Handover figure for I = 13.2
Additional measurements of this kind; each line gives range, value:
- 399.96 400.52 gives 12.8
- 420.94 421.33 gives 12.4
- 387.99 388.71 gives 9.25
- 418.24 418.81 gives 12.8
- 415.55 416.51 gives 12.2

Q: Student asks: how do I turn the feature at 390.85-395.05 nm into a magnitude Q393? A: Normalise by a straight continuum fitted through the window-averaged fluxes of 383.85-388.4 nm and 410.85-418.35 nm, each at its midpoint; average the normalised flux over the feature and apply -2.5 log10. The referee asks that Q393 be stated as 0.14 mag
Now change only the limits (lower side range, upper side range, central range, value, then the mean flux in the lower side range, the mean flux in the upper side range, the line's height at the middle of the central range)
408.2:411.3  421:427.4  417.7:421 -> 0.01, 11.7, 12.9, 12.5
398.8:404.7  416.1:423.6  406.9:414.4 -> 0.03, 12.7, 12.7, 12.7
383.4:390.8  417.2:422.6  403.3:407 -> -0.11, 10.5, 12.6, 11.6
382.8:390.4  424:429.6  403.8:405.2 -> -0.18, 10.2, 12.5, 11.3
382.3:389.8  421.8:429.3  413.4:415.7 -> -0.09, 10.2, 12.8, 12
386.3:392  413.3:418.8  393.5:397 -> 0.13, 11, 12.7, 11.4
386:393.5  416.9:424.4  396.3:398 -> 0.26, 10.8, 12.7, 11.2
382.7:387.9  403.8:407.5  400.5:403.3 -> -0.02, 10.6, 12.8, 12.4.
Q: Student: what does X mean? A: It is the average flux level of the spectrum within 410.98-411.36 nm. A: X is 13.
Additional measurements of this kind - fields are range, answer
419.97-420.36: 11.9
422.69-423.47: 13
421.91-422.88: 13.1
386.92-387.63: 11.7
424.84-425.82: 12.4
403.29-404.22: 13.4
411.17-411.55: 13.1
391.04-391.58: 11.5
